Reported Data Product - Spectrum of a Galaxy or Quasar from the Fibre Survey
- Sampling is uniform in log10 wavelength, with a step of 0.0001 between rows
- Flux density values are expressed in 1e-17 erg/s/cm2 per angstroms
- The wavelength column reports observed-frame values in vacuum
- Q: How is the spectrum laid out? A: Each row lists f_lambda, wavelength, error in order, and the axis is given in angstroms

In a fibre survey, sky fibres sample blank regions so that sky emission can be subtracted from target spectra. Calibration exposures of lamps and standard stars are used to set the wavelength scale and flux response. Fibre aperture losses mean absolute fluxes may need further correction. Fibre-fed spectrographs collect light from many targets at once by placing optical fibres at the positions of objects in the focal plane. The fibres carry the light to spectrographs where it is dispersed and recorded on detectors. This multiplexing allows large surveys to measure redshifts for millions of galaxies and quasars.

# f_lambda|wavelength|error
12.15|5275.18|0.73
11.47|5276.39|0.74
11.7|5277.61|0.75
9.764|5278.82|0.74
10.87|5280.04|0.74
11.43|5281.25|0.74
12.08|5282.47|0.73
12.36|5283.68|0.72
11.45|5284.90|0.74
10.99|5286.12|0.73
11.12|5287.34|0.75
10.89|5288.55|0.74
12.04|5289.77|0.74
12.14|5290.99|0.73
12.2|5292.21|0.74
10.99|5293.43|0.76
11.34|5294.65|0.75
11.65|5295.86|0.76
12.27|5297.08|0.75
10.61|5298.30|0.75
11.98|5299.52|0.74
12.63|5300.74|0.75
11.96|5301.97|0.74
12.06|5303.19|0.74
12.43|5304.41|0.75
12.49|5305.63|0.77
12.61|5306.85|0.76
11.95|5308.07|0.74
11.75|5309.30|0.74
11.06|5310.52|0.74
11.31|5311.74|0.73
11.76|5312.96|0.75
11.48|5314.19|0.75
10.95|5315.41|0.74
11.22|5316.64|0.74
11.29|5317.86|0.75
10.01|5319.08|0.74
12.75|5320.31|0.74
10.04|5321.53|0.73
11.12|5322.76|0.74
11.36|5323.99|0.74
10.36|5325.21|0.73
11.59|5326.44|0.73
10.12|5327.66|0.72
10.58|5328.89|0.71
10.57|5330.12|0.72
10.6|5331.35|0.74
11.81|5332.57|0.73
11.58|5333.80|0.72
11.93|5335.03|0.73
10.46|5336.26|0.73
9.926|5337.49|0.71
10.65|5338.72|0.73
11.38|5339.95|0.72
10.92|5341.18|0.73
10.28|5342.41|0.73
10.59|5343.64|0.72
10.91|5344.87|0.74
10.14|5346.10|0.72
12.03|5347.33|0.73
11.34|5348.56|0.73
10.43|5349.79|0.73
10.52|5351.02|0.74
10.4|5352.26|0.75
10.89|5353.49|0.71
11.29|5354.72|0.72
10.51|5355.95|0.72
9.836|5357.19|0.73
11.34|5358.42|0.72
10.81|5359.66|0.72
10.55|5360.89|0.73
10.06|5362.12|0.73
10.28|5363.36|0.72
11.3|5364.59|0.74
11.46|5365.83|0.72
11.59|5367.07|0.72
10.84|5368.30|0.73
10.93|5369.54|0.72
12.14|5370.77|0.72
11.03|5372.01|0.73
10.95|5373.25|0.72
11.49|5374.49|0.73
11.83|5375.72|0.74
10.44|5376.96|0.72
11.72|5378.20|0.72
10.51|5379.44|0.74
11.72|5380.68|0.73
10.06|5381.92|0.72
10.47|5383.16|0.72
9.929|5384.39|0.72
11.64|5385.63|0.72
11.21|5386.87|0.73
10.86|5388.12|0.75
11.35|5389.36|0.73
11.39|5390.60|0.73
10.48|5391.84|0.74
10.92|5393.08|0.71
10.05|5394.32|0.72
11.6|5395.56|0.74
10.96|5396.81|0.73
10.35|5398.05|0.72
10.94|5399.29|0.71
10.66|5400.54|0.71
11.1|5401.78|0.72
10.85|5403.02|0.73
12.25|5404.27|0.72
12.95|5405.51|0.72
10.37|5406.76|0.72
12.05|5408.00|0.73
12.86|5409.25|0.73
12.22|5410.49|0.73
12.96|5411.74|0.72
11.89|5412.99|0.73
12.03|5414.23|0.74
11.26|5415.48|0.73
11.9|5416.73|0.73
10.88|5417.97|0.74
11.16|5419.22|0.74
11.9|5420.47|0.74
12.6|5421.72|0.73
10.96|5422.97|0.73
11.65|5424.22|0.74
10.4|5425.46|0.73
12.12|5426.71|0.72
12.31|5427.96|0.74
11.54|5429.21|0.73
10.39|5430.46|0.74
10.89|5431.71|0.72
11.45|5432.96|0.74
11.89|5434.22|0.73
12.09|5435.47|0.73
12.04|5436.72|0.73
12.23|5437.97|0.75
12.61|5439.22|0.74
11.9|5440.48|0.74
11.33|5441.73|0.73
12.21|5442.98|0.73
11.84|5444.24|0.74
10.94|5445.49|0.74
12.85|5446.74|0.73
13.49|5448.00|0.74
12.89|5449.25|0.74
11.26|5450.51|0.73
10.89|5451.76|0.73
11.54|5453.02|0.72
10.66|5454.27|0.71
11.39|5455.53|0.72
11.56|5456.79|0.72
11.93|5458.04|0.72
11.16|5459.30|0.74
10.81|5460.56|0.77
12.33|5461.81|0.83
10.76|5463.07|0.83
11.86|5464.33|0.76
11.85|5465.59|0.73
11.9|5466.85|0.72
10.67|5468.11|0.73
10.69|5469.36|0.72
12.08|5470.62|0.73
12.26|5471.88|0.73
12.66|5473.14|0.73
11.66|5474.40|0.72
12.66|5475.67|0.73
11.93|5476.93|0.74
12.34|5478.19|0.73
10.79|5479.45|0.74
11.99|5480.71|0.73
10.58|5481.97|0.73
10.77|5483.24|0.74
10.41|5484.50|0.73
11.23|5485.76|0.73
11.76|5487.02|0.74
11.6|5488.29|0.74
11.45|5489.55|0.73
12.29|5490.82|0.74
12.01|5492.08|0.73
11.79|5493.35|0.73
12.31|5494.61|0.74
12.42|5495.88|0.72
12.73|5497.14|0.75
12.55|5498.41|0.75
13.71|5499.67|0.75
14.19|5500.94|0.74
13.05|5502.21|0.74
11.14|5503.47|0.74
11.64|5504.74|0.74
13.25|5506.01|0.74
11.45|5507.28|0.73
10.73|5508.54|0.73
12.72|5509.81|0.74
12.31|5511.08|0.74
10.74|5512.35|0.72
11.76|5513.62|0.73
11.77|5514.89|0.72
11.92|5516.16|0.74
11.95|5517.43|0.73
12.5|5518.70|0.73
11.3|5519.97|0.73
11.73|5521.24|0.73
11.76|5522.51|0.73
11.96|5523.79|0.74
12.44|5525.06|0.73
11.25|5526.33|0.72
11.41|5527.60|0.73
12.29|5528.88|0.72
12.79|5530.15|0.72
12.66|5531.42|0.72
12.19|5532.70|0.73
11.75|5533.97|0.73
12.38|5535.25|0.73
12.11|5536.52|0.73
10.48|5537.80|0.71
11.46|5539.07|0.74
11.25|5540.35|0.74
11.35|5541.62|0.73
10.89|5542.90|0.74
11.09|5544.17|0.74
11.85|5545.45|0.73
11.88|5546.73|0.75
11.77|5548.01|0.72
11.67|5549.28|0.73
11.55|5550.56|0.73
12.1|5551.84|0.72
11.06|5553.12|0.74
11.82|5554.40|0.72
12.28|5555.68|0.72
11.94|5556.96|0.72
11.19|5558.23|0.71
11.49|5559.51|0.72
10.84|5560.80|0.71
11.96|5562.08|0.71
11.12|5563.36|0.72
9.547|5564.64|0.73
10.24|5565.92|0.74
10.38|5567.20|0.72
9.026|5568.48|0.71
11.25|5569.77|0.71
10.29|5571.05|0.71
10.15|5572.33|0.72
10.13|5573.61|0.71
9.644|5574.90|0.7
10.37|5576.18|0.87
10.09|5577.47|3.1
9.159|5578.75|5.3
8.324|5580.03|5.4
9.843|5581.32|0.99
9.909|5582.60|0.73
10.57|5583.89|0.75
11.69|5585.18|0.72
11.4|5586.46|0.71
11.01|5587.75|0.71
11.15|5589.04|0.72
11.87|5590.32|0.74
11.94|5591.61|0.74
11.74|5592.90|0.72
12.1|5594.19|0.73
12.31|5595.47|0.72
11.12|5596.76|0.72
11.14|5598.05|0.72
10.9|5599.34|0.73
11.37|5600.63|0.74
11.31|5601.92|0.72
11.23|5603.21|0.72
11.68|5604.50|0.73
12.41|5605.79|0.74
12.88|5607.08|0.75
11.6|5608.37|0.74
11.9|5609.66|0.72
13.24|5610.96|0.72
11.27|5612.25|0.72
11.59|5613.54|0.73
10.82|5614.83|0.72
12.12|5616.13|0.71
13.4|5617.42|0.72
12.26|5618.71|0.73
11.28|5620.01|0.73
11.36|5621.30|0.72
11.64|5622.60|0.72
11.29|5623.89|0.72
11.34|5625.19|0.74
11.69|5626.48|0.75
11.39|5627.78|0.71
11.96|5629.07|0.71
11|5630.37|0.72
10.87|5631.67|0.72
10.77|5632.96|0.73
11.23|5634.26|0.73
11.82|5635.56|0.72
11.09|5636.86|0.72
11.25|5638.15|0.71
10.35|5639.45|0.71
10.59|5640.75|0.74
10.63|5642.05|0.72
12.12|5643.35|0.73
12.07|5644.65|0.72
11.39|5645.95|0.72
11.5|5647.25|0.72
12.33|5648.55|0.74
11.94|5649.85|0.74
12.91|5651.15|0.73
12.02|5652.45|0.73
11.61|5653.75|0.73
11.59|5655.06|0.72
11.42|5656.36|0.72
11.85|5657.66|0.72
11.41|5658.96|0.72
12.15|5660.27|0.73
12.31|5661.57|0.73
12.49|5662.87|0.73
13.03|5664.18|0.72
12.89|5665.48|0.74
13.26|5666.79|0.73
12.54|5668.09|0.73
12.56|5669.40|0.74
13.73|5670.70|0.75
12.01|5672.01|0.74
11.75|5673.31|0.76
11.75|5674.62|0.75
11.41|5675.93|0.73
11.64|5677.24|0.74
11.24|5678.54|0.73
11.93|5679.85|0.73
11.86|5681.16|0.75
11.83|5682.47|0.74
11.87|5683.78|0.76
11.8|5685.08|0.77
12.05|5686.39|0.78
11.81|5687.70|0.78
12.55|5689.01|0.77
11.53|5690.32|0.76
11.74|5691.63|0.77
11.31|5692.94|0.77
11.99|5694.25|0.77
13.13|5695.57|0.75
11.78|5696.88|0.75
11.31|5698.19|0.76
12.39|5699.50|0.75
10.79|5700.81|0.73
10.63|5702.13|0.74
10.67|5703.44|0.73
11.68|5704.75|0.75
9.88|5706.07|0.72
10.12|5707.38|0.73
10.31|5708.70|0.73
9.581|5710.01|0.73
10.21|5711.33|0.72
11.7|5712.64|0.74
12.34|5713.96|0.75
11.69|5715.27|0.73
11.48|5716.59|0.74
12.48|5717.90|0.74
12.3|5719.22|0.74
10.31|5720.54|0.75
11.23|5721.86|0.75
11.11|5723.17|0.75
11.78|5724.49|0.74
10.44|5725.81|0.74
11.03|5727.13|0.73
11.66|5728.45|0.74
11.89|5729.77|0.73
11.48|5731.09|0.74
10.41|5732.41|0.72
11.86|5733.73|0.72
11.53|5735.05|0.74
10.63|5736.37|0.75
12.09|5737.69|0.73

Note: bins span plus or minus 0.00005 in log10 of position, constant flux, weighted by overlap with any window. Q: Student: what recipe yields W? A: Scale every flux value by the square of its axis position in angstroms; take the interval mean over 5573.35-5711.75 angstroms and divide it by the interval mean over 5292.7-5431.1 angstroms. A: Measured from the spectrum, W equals 1.14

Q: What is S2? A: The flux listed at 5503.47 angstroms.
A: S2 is 11.14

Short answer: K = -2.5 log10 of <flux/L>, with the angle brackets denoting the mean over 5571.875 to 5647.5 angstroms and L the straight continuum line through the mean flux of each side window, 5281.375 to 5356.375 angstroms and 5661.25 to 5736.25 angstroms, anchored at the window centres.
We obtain 0.03 mag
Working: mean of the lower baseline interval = 11.3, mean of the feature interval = 11.3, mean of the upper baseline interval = 11.6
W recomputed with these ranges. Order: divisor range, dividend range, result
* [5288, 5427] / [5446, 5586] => 1.09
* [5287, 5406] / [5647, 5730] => 1.19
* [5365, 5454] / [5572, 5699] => 1.10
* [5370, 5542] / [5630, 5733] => 1.08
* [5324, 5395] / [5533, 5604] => 1.10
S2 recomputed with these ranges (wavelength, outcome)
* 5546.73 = 11.88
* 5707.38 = 10.12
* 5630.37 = 11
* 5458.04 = 11.93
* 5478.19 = 12.34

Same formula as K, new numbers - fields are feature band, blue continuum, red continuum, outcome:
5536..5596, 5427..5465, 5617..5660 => 0.06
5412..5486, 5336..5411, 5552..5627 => -0.05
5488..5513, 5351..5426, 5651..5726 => -0.08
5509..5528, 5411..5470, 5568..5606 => -0.06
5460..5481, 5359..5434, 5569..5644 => -0.04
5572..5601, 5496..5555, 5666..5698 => 0.11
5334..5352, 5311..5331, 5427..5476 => 0.03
